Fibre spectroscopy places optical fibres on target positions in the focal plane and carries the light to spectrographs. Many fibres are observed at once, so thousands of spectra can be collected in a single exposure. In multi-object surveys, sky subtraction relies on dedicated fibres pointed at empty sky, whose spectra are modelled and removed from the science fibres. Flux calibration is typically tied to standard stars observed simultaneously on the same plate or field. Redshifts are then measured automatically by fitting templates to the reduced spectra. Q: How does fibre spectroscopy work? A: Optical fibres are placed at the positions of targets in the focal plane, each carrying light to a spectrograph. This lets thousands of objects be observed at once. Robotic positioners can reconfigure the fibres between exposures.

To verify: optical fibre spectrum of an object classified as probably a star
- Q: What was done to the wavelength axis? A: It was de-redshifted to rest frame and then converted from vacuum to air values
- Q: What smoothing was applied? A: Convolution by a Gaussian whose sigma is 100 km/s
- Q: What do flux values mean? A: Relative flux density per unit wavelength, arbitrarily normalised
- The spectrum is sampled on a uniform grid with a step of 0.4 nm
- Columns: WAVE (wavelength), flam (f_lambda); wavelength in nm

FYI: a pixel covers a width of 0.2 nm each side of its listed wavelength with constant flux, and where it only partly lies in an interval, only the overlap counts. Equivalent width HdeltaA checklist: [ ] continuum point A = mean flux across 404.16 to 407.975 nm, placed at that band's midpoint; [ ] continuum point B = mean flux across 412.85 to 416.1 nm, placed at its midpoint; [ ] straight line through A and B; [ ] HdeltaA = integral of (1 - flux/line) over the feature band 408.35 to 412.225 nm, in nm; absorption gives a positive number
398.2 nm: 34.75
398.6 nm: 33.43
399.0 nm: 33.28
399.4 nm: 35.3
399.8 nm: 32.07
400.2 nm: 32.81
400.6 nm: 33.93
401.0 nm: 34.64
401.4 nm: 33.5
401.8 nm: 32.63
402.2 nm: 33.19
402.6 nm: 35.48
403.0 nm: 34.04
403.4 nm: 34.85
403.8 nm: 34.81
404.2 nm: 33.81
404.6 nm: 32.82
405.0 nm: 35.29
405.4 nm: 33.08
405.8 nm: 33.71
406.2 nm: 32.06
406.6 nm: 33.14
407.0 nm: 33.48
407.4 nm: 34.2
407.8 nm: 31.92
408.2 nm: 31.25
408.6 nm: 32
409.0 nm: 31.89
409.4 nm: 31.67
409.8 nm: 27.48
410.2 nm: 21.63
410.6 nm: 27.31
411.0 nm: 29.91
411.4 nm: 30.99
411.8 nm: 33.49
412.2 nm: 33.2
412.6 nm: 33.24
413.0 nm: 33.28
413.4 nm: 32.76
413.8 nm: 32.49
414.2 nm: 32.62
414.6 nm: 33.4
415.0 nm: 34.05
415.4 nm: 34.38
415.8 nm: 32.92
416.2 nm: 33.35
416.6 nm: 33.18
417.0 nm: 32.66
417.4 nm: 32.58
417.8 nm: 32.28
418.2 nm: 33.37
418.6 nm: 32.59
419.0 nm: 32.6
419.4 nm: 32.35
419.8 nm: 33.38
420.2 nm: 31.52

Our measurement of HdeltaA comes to 0.40 nm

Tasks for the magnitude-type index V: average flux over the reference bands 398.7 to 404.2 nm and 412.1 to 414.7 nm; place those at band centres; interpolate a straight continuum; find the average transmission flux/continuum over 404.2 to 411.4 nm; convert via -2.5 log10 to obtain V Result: 0.067 mag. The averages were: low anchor 33.9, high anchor 33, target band 31.4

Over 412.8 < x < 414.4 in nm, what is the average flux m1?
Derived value 32.8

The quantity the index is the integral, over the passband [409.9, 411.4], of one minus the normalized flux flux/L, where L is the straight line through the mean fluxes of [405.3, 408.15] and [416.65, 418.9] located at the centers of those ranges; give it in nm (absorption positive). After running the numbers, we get 0.27 nm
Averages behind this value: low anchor 33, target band 27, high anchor 32.7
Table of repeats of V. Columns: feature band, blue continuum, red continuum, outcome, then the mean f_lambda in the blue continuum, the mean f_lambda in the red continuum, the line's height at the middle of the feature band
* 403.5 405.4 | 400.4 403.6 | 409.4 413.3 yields -0.03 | 34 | 30.2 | 33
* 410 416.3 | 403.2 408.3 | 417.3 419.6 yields 0.04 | 33.5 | 32.6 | 33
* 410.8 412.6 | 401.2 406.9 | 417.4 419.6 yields 0.04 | 33.7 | 32.6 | 33.2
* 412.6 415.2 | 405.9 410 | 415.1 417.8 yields -0.01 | 32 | 33.1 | 32.8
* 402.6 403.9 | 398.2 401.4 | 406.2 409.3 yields -0.05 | 33.7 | 32.5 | 33.2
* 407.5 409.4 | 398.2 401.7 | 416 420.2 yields 0.05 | 33.7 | 32.8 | 33.2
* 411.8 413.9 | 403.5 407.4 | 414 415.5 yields 0.02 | 33.6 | 33.6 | 33.6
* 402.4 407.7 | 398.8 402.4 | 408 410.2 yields -0.07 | 33.5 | 30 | 31.7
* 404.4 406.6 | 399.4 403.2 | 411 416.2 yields 0.00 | 33.7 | 33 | 33.4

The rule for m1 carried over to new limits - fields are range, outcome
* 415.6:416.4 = 33.1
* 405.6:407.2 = 33.1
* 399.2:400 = 33.7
